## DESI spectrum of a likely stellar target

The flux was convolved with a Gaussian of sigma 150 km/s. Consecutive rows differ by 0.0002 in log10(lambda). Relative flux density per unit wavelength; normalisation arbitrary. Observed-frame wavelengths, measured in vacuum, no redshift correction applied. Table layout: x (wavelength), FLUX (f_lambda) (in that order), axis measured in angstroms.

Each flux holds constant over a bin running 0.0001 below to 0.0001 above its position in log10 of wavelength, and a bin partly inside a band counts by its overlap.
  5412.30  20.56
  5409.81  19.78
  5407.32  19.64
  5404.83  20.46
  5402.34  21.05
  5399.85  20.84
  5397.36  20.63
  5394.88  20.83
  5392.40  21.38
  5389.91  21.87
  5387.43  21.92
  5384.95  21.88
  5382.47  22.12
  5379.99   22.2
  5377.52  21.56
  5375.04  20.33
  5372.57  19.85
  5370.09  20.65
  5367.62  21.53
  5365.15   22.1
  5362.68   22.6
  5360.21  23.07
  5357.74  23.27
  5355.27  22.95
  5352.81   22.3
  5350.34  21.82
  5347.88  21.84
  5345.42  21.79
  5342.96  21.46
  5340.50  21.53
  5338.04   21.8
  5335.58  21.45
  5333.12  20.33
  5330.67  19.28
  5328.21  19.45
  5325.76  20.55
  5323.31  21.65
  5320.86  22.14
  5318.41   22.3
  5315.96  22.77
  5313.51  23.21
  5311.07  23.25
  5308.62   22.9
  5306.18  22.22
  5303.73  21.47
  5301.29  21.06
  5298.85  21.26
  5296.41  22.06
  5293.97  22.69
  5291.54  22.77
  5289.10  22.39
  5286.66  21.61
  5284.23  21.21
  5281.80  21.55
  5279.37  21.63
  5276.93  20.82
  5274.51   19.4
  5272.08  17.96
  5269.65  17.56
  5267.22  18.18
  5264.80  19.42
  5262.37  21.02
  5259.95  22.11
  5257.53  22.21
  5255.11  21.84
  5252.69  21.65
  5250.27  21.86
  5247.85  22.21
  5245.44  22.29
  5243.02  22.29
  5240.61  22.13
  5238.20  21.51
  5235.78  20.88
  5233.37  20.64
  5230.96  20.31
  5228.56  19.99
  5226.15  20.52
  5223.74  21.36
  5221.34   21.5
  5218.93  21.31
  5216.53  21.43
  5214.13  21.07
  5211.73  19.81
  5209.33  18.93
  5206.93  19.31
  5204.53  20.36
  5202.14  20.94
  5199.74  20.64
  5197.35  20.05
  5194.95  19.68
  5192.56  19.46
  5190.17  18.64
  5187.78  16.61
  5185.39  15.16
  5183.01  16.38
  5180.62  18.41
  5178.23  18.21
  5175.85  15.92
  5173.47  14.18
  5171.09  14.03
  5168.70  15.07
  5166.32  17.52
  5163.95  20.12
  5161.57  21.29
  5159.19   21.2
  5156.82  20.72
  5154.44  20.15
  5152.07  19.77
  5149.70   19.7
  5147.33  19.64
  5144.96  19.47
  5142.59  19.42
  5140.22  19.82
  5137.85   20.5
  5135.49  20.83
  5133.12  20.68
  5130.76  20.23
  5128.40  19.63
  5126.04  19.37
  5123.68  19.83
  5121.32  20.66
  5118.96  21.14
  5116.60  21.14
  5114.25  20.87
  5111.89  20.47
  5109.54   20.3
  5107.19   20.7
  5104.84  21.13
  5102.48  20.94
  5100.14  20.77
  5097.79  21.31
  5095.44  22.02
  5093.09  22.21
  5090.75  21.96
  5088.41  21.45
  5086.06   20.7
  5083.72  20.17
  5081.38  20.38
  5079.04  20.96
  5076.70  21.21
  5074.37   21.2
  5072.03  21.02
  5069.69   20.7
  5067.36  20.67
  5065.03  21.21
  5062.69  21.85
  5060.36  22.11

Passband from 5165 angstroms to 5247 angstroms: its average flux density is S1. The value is 19.3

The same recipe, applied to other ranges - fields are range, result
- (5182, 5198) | 17.9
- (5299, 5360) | 21.8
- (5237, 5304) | 21.2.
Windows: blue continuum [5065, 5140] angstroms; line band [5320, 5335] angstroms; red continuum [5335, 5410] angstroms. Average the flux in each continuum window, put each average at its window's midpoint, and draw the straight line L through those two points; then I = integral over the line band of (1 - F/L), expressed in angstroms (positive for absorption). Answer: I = 0.6 angstroms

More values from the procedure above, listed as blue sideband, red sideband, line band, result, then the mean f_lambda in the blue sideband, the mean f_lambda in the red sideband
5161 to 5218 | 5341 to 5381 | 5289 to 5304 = -1.0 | 18.5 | 21.8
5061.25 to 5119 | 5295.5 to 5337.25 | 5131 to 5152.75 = 1.2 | 21.1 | 21.6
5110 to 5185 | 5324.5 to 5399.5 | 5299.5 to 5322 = -1.5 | 19.2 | 21.5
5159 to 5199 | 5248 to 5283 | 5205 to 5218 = -0.9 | 17.7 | 20.6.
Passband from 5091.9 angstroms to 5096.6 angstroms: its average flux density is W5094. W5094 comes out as 22.1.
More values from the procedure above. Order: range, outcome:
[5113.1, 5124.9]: 20.7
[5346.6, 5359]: 22.4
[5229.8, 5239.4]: 20.8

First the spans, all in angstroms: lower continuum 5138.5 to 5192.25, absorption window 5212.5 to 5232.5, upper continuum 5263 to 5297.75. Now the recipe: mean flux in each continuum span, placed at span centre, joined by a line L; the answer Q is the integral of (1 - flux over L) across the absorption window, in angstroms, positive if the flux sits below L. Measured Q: -1.5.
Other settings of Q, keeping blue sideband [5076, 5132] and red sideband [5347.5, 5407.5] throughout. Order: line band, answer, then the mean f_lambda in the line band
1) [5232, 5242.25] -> -0.1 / 21.3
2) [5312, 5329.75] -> -0.2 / 21.7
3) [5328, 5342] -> 0.5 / 20.7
